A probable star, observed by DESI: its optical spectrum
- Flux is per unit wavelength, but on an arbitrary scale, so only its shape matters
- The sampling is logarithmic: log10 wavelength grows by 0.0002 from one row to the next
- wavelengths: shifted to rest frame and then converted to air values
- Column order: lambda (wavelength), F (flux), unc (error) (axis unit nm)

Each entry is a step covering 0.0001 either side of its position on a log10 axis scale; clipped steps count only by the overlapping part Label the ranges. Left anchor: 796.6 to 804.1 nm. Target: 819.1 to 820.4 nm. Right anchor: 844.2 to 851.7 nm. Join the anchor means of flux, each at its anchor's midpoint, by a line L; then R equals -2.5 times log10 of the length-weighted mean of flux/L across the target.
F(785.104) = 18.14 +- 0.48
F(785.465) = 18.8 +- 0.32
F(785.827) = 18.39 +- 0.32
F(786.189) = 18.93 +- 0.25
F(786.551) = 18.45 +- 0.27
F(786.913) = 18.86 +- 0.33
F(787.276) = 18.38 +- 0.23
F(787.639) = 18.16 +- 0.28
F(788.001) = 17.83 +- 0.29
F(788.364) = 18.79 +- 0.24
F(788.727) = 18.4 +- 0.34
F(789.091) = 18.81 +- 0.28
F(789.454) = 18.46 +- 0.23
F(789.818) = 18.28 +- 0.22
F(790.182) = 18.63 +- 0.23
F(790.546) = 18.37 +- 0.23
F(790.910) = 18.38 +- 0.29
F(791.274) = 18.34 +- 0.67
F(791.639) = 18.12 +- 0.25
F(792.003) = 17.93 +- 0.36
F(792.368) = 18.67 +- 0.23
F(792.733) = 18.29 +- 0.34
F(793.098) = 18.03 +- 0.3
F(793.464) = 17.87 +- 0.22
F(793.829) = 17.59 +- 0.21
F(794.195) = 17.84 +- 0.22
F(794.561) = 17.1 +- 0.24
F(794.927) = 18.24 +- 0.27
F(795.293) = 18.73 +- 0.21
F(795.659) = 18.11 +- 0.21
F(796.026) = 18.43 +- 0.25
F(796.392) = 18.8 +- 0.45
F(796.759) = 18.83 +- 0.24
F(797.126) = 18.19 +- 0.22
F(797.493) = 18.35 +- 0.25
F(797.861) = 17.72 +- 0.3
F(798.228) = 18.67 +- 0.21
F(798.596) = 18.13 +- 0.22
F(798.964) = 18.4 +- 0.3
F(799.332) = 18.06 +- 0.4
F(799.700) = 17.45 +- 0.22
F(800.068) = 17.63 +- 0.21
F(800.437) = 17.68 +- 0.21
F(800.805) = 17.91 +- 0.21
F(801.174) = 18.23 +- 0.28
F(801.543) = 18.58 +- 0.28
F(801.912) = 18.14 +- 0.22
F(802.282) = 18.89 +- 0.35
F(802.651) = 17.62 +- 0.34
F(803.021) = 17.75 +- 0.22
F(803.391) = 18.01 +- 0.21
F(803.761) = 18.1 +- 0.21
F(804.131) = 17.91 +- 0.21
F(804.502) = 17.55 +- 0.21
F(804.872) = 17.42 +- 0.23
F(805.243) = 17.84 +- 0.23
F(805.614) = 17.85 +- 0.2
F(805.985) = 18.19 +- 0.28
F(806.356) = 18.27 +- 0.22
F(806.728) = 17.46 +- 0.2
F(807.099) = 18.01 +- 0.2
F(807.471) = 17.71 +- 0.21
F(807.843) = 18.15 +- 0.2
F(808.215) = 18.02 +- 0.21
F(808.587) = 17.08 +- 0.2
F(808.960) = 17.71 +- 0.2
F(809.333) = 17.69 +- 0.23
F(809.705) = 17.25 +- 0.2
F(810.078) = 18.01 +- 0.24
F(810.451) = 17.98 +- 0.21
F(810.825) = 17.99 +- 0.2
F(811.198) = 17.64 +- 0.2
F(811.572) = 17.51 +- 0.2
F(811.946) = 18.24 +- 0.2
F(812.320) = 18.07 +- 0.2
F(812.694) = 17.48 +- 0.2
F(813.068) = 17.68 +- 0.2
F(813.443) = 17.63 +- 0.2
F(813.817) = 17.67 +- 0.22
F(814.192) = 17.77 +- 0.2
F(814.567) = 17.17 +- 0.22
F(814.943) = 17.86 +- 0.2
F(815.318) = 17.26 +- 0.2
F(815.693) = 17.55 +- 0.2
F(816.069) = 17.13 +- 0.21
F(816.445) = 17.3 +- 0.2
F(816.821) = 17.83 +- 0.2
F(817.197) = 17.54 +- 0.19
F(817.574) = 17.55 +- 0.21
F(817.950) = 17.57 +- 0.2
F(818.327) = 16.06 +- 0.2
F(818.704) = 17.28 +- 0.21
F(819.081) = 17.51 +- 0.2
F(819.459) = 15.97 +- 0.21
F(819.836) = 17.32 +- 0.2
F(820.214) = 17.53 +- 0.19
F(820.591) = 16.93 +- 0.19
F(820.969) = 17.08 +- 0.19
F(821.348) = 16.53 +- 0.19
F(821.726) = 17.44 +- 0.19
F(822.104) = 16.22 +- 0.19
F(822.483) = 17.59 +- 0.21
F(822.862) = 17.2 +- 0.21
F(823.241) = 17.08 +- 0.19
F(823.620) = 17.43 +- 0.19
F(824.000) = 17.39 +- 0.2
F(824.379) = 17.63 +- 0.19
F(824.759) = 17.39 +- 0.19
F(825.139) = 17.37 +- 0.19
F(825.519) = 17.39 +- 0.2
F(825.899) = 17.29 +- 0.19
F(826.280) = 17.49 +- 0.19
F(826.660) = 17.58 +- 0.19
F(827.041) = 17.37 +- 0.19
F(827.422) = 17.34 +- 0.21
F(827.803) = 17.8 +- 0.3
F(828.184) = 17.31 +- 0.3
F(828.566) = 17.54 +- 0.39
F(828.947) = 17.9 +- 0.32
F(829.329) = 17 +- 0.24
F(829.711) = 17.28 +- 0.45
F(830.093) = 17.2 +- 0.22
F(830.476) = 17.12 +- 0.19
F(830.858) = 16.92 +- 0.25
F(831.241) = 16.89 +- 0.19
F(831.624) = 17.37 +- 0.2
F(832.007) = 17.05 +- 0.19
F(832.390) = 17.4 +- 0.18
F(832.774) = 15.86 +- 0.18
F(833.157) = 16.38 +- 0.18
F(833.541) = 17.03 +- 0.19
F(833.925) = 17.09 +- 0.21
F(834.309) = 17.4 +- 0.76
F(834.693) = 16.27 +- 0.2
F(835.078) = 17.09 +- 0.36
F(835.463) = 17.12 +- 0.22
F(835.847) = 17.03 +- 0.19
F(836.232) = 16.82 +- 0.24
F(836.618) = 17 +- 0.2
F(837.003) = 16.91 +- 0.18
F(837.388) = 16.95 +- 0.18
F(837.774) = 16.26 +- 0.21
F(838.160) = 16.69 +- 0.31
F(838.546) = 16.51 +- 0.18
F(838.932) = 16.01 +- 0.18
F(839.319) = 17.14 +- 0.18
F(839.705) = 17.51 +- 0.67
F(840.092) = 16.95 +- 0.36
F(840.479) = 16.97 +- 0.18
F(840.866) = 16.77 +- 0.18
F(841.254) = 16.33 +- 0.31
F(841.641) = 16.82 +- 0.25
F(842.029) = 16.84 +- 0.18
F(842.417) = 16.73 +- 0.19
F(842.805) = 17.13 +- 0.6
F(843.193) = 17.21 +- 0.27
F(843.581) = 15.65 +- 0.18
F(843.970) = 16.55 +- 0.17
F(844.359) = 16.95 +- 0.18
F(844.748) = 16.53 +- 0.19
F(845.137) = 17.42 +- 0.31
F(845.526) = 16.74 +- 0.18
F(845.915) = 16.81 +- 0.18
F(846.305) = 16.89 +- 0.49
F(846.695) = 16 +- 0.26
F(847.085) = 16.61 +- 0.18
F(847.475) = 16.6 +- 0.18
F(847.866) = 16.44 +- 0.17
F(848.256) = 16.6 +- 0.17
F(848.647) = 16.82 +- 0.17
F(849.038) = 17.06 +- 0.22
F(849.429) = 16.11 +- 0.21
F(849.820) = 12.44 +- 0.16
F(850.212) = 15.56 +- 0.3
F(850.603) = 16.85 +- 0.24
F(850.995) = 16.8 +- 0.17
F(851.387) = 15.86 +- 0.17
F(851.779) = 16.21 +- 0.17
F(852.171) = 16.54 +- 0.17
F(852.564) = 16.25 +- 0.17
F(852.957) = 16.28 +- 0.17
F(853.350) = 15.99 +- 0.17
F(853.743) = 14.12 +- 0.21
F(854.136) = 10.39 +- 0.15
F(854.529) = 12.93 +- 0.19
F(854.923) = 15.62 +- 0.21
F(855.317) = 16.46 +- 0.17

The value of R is 0.02 mag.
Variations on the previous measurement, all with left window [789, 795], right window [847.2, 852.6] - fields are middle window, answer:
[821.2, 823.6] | 0.00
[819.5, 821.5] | 0.01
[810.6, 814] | -0.02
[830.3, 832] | -0.02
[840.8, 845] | -0.02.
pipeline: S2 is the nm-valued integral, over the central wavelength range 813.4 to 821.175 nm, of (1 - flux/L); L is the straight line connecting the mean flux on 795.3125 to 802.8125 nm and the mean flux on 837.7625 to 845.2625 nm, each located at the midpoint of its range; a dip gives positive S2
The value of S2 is 0.12 nm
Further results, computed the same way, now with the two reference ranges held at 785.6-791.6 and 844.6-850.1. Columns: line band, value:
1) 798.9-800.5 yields 0.02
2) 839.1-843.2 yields -0.09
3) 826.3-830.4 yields -0.10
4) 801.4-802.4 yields -0.03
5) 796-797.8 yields -0.03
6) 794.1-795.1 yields 0.03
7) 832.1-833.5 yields 0.02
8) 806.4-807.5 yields 0.00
